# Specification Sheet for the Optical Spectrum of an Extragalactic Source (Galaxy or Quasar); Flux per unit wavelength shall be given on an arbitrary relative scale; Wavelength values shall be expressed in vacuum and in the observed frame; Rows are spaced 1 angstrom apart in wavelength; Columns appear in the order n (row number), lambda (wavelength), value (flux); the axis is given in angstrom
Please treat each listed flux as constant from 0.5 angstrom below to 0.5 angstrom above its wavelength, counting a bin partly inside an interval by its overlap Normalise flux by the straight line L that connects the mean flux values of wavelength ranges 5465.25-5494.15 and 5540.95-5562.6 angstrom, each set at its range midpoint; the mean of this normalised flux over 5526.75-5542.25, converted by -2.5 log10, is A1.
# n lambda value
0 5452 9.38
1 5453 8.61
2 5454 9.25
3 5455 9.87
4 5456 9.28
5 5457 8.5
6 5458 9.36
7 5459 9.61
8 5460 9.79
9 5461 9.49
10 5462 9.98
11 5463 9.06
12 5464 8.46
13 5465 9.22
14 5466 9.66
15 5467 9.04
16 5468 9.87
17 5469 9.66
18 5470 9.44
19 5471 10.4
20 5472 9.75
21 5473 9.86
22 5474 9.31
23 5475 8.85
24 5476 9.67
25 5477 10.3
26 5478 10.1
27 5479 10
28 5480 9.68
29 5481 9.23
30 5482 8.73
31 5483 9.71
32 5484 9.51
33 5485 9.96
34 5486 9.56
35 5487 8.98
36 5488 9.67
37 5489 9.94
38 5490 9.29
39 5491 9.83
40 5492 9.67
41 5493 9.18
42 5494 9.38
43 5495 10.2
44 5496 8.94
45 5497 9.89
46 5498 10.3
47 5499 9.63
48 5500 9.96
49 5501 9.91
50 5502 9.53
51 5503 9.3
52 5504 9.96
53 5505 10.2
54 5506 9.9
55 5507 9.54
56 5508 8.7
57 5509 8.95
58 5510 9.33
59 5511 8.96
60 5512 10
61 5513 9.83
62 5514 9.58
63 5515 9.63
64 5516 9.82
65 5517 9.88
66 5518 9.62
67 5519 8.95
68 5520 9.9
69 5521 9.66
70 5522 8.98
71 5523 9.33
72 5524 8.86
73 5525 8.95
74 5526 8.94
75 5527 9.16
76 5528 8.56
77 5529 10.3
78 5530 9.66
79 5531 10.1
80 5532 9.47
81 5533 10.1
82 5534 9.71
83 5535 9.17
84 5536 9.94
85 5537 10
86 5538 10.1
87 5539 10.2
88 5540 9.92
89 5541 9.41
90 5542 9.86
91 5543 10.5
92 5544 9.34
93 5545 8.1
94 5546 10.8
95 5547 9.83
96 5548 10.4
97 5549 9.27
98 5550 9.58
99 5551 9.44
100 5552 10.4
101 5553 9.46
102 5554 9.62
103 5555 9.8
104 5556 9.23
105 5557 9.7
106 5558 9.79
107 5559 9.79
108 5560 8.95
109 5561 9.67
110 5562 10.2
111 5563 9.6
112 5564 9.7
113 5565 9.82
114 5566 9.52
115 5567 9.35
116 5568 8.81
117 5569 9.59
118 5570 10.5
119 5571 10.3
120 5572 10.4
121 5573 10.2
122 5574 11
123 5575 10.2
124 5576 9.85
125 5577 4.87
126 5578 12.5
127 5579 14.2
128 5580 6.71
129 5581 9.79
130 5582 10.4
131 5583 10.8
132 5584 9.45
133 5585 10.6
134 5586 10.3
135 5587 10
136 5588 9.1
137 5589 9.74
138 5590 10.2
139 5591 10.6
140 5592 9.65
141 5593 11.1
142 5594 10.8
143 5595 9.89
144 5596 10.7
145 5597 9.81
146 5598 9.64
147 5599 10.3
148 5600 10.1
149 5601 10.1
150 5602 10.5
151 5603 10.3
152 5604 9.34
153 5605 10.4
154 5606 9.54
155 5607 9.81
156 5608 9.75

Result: -0.01 mag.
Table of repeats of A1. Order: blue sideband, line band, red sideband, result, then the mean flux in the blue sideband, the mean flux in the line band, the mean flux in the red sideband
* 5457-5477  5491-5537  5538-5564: 0.01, 9.49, 9.55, 9.72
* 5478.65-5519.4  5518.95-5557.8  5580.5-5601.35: 0.02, 9.58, 9.62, 10.1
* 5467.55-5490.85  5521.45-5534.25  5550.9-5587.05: 0.04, 9.63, 9.39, 9.85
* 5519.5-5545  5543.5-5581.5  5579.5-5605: 0.01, 9.58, 9.74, 10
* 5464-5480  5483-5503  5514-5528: -0.02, 9.64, 9.64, 9.34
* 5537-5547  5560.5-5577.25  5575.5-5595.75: 0.03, 9.81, 9.69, 10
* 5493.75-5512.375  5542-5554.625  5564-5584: 0.01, 9.61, 9.73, 9.92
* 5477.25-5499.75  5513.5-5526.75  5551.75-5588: 0.04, 9.62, 9.39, 9.85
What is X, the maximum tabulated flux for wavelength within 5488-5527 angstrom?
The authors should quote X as 10.3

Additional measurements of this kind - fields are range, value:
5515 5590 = 14.2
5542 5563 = 10.8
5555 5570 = 10.5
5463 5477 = 10.4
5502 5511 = 10.2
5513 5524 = 9.9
